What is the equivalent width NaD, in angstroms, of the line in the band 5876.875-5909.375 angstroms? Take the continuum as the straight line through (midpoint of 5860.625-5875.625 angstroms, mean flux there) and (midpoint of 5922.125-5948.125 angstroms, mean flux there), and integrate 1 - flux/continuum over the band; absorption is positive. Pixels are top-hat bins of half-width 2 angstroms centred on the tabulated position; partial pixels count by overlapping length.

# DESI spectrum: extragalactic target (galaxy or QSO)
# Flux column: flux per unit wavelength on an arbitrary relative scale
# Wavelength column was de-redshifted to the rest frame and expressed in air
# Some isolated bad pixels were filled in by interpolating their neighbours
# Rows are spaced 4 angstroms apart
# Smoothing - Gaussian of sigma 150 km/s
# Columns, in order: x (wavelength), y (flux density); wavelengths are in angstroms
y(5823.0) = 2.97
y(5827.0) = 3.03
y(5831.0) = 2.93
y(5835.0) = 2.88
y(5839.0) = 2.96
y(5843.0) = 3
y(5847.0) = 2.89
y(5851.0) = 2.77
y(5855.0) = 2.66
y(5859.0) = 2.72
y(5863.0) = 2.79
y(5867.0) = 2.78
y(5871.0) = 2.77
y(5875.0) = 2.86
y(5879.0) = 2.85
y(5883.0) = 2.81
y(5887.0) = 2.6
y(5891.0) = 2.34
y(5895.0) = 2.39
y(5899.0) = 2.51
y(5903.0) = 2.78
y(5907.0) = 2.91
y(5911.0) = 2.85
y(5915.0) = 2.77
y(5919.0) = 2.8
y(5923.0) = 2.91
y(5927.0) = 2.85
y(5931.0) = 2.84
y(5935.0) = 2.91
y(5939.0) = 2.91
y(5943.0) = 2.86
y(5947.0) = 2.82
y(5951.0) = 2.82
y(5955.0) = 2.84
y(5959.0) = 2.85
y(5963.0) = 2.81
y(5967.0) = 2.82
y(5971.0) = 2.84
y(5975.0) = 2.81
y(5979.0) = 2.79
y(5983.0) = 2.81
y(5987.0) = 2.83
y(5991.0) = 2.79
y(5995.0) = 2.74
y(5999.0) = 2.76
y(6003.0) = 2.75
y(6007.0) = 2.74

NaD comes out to 2.0 angstroms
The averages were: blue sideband 2.79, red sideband 2.87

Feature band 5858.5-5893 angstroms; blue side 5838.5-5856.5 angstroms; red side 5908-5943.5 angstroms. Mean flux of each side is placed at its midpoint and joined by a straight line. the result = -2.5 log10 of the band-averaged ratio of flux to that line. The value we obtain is 0.05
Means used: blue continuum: 2.85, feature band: 2.72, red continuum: 2.86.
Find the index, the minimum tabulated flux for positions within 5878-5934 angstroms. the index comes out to 2.34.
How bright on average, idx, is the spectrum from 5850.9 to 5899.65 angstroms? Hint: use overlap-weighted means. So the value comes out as 2.68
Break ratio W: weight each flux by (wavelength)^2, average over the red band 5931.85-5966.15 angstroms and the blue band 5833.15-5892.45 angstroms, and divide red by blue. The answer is 1.06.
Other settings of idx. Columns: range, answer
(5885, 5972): 2.77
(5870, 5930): 2.73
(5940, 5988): 2.83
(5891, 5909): 2.61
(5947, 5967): 2.83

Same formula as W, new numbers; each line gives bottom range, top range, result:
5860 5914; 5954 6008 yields 1.07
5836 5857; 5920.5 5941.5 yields 1.04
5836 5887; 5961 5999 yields 1.04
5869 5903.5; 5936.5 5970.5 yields 1.10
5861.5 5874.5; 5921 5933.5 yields 1.05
